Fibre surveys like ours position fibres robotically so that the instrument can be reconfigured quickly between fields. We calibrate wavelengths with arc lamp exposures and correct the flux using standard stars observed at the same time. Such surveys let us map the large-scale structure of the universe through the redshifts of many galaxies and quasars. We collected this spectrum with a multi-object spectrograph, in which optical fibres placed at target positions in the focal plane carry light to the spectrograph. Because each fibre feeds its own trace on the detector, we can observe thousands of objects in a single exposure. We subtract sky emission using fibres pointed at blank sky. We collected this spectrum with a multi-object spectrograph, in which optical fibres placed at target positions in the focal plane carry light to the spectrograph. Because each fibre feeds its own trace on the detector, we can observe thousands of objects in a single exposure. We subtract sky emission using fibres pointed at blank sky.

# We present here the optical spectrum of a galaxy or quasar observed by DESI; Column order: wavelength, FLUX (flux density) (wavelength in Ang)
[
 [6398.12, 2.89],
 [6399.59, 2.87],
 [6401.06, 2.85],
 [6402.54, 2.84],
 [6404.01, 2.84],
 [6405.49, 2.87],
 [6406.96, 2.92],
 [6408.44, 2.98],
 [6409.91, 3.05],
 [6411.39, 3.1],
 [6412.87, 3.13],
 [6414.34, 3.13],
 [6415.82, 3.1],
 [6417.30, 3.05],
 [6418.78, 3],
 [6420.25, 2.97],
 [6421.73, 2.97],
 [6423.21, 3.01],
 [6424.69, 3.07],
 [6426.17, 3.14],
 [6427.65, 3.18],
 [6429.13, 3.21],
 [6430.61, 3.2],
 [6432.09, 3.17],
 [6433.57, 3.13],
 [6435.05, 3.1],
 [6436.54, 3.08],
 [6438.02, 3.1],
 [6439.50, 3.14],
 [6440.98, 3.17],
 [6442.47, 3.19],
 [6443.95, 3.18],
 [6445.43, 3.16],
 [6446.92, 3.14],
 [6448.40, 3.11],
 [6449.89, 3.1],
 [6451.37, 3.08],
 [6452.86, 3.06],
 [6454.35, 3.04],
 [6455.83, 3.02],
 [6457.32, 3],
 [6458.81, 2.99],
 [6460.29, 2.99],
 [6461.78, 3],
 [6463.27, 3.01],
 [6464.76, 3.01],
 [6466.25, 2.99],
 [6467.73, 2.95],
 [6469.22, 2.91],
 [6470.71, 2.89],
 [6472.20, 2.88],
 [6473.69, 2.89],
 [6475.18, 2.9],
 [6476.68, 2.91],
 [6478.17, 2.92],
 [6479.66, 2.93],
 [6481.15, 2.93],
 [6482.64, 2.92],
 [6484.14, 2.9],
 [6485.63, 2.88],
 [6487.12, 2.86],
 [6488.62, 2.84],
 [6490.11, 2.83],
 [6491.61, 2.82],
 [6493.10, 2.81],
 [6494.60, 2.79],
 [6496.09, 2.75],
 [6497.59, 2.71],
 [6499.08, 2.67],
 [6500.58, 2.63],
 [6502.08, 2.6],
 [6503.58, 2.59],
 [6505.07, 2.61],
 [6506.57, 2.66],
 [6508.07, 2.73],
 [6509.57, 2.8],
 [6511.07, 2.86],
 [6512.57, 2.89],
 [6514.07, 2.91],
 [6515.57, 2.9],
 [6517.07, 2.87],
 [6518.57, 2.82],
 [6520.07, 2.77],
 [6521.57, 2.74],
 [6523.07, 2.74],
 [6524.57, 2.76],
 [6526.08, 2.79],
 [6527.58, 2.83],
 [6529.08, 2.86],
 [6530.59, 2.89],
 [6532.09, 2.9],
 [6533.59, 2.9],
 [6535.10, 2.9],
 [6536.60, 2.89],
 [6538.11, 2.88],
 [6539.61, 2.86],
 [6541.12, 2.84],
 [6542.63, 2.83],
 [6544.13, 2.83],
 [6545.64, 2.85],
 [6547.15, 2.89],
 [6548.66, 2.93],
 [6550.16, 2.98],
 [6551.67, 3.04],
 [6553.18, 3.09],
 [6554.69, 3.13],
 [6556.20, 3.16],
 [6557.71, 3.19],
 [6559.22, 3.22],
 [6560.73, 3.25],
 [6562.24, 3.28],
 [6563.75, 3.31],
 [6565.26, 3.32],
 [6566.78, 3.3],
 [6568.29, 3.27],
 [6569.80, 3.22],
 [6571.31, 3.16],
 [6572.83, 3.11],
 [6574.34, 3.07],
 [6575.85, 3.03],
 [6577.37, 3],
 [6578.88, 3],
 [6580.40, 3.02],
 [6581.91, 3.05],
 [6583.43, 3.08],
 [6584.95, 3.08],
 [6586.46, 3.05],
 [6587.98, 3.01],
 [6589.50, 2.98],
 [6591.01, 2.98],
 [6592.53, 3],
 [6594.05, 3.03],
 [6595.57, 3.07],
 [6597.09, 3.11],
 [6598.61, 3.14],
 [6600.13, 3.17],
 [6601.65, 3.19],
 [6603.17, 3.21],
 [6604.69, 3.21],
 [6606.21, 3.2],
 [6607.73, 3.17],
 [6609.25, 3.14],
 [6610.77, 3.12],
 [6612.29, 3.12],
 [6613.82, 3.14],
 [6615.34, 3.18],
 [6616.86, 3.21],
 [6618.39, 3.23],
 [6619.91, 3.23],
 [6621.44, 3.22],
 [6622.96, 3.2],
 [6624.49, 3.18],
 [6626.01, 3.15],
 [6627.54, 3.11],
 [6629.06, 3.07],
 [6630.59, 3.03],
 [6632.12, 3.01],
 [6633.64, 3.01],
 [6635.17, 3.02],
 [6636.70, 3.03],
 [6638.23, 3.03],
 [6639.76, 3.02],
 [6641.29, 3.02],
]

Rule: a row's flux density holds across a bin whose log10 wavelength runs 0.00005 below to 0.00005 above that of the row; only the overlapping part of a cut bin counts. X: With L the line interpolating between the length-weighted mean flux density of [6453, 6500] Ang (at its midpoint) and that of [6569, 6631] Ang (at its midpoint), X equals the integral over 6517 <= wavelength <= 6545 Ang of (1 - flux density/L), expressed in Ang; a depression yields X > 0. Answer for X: 1.5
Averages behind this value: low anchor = 2.9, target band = 2.84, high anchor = 3.11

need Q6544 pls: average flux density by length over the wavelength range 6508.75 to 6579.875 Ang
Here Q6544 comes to 2.98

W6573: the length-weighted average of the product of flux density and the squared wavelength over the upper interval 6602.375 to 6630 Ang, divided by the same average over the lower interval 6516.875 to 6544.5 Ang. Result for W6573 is 1.1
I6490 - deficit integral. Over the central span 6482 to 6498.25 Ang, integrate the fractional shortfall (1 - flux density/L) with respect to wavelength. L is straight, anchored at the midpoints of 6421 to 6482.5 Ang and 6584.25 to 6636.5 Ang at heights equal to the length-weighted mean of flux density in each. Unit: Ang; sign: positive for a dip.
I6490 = 1.2 Ang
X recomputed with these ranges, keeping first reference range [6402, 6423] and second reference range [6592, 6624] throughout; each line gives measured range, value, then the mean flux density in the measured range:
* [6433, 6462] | -0.6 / 3.09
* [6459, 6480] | 0.7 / 2.94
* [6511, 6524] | 1.1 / 2.83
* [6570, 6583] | 0.3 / 3.06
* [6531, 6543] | 0.9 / 2.88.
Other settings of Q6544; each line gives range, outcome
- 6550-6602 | 3.12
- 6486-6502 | 2.77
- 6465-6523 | 2.82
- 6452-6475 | 2.97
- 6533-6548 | 2.87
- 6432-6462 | 3.09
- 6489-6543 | 2.8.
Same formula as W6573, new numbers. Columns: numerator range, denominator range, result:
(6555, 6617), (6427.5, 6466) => 1.06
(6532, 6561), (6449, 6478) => 1.02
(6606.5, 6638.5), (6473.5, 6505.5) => 1.16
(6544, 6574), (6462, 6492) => 1.10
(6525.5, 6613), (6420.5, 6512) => 1.07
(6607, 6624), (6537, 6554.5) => 1.11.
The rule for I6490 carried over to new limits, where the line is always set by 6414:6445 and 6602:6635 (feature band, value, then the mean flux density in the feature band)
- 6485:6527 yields 4.7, 2.77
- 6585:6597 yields 0.4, 3.03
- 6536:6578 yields 0.9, 3.07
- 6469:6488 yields 1.3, 2.9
